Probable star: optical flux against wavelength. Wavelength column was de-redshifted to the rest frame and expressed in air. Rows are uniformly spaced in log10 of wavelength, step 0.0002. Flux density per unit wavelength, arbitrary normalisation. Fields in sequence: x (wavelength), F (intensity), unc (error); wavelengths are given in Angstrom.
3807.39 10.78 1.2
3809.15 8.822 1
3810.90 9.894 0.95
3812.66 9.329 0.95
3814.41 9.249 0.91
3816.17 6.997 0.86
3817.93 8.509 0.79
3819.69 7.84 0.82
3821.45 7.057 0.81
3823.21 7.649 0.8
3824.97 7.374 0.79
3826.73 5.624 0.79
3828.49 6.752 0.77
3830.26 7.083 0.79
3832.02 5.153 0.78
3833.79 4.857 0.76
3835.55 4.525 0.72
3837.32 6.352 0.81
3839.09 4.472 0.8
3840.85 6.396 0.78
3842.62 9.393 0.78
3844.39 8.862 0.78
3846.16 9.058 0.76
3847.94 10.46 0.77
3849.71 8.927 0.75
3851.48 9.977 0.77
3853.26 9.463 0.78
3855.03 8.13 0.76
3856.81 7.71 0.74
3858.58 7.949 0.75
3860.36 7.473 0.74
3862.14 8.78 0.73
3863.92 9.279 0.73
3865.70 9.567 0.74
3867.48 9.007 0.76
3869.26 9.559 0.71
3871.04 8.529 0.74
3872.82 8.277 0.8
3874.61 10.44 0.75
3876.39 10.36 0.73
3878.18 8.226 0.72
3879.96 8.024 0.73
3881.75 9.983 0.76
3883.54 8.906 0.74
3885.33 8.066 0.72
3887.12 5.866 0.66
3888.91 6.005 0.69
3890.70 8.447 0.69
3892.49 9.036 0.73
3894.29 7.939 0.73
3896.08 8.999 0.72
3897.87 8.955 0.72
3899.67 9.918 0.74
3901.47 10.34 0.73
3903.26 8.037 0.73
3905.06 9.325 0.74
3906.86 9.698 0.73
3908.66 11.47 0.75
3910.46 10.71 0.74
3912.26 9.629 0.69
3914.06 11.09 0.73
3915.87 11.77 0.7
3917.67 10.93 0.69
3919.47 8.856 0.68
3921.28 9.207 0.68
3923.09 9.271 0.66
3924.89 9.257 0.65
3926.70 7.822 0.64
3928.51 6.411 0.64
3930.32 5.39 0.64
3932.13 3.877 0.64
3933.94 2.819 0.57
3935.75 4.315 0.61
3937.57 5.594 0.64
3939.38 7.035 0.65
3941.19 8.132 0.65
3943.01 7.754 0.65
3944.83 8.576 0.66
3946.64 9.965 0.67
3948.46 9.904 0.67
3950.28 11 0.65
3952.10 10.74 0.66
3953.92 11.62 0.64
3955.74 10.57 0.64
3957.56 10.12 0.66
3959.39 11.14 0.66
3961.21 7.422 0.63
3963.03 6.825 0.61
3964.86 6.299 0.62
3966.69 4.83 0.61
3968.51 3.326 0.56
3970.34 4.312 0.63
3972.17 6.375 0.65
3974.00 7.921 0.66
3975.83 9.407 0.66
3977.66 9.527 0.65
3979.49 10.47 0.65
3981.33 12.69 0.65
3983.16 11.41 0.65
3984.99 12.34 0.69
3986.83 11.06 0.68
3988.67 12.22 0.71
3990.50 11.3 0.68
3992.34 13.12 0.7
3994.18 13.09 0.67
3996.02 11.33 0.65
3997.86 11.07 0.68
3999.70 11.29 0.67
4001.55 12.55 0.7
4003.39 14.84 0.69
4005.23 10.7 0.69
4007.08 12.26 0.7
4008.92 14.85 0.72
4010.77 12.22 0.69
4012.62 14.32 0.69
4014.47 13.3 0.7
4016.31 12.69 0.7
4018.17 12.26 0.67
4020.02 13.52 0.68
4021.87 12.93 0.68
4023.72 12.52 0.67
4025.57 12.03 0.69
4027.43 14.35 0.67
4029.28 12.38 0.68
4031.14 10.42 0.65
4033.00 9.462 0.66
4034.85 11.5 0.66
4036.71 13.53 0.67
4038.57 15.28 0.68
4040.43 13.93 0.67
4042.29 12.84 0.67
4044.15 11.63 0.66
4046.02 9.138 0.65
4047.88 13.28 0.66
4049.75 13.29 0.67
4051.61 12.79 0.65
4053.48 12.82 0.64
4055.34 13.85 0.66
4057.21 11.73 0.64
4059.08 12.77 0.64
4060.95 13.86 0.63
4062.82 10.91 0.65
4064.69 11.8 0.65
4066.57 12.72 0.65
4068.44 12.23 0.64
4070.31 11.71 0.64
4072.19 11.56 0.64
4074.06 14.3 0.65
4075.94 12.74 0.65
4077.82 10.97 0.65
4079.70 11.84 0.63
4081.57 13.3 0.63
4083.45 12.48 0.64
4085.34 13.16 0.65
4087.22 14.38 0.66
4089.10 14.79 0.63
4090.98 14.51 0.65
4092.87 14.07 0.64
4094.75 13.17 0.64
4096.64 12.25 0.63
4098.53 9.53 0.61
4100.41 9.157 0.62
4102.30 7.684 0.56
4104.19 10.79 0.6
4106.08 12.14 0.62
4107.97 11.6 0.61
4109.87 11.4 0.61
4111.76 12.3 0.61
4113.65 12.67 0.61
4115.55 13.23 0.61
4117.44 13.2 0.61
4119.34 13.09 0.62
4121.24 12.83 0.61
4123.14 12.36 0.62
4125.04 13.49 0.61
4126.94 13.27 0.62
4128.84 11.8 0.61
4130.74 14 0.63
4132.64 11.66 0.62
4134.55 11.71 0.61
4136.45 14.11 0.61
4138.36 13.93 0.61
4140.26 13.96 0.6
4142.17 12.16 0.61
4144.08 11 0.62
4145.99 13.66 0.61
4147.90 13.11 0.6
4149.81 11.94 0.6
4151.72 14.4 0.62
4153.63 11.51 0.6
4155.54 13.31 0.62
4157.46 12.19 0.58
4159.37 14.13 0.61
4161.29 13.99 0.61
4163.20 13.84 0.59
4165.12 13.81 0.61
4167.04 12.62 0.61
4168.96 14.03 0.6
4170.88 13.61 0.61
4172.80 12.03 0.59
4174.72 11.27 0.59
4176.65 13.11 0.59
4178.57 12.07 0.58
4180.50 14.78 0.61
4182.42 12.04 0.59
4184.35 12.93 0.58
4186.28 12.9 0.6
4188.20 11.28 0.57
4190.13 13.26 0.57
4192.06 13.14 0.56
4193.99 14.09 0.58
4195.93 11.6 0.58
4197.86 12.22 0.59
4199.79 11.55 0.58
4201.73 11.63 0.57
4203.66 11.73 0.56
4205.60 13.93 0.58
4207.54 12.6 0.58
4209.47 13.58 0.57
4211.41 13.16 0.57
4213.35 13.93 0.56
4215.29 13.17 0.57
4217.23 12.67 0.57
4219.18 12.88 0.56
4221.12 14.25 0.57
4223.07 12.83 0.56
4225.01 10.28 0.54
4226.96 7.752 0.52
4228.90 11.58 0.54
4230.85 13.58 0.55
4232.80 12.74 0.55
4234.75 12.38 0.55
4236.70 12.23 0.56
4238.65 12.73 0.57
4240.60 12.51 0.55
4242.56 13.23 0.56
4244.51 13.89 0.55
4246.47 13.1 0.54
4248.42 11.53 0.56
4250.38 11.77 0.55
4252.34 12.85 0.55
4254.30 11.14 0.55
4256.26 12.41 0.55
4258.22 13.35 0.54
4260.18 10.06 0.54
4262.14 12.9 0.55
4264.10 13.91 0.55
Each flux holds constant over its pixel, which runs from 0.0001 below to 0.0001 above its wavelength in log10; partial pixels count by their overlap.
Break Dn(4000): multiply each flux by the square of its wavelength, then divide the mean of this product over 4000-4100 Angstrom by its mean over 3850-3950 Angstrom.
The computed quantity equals 1.60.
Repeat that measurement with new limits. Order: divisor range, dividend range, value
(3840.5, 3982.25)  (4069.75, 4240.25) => 1.66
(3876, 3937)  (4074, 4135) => 1.62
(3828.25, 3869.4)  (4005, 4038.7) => 1.75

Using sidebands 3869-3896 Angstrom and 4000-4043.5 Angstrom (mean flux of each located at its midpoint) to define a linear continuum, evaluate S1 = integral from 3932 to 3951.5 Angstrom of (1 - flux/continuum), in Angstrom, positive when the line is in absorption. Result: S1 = 5.7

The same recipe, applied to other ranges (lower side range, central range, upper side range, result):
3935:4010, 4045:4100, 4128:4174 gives -4.8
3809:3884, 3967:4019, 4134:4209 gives -3.9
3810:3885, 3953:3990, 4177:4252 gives 2.4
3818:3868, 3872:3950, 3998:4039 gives 8.4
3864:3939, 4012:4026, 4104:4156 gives -3.0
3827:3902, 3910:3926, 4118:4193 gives -1.7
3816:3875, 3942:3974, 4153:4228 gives 3.9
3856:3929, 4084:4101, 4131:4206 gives -1.6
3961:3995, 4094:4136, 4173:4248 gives -3.0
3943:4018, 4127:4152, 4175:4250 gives -2.0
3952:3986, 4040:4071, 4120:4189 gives -5.0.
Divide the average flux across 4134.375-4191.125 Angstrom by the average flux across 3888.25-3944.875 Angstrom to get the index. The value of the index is 1.56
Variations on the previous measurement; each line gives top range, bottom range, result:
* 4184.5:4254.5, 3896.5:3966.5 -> 1.44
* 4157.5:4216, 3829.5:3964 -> 1.53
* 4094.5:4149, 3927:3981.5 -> 1.58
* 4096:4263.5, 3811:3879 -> 1.56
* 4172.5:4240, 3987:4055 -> 1.00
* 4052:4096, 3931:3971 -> 1.70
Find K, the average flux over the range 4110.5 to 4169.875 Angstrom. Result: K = 13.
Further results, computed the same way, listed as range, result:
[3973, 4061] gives 12.2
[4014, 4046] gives 12.5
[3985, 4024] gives 12.5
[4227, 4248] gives 12.5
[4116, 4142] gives 13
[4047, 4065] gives 12.7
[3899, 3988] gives 8.71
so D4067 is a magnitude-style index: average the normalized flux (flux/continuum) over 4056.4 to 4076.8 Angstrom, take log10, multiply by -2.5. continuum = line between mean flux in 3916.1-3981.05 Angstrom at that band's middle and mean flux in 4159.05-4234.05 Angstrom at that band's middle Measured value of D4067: -0.21 mag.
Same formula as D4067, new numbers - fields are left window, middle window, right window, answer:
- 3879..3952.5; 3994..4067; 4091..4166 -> -0.18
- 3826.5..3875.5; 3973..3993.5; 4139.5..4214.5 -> -0.11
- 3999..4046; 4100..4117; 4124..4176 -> 0.14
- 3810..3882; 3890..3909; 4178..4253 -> -0.06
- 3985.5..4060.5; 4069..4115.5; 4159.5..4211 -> 0.04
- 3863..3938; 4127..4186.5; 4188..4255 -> -0.11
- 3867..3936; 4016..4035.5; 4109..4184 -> -0.13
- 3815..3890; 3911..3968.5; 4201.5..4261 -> 0.09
